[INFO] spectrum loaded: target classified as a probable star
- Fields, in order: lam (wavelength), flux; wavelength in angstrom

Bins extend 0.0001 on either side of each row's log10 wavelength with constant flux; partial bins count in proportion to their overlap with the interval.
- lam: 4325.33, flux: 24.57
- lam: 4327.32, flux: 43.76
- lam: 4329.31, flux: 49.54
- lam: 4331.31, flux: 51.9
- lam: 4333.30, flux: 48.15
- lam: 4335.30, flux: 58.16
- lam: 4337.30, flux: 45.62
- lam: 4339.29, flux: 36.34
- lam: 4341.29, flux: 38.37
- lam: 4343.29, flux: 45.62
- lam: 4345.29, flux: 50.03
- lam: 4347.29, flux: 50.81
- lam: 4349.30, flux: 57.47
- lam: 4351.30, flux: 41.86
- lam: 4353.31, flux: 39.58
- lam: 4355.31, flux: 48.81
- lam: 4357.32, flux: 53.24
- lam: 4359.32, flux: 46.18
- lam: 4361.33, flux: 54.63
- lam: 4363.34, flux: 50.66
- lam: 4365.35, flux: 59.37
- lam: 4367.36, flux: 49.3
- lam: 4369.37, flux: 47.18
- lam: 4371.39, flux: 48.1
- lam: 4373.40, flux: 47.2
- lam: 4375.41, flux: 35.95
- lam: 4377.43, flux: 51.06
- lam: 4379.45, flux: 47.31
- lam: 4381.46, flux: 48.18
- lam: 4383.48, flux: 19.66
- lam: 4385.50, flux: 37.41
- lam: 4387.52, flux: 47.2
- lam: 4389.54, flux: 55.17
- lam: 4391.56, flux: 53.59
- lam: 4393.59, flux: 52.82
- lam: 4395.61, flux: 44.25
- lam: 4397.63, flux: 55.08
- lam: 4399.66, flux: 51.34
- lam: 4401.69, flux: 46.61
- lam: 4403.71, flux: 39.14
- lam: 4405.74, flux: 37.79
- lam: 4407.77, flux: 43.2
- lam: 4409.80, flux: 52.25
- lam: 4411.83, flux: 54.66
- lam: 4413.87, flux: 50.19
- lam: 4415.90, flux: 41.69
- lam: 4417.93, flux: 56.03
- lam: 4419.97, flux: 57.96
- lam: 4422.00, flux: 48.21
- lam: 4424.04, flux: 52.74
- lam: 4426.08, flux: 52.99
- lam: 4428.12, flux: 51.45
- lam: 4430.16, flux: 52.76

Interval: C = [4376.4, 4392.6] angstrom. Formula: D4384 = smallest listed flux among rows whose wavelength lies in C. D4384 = 19.66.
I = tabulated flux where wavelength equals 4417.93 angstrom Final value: 56.03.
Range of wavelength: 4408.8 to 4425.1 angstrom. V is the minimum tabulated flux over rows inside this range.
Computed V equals 41.69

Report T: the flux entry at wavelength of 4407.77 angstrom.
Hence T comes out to 43.2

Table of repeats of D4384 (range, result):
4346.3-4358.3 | 39.58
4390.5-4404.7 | 39.14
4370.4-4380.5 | 35.95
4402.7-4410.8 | 37.79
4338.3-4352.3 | 36.34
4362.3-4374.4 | 47.18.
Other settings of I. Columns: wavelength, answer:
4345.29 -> 50.03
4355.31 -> 48.81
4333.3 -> 48.15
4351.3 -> 41.86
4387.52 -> 47.2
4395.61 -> 44.25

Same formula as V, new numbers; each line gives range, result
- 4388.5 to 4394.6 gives 52.82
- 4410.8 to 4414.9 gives 50.19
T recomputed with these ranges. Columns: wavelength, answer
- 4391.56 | 53.59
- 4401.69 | 46.61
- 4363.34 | 50.66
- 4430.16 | 52.76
